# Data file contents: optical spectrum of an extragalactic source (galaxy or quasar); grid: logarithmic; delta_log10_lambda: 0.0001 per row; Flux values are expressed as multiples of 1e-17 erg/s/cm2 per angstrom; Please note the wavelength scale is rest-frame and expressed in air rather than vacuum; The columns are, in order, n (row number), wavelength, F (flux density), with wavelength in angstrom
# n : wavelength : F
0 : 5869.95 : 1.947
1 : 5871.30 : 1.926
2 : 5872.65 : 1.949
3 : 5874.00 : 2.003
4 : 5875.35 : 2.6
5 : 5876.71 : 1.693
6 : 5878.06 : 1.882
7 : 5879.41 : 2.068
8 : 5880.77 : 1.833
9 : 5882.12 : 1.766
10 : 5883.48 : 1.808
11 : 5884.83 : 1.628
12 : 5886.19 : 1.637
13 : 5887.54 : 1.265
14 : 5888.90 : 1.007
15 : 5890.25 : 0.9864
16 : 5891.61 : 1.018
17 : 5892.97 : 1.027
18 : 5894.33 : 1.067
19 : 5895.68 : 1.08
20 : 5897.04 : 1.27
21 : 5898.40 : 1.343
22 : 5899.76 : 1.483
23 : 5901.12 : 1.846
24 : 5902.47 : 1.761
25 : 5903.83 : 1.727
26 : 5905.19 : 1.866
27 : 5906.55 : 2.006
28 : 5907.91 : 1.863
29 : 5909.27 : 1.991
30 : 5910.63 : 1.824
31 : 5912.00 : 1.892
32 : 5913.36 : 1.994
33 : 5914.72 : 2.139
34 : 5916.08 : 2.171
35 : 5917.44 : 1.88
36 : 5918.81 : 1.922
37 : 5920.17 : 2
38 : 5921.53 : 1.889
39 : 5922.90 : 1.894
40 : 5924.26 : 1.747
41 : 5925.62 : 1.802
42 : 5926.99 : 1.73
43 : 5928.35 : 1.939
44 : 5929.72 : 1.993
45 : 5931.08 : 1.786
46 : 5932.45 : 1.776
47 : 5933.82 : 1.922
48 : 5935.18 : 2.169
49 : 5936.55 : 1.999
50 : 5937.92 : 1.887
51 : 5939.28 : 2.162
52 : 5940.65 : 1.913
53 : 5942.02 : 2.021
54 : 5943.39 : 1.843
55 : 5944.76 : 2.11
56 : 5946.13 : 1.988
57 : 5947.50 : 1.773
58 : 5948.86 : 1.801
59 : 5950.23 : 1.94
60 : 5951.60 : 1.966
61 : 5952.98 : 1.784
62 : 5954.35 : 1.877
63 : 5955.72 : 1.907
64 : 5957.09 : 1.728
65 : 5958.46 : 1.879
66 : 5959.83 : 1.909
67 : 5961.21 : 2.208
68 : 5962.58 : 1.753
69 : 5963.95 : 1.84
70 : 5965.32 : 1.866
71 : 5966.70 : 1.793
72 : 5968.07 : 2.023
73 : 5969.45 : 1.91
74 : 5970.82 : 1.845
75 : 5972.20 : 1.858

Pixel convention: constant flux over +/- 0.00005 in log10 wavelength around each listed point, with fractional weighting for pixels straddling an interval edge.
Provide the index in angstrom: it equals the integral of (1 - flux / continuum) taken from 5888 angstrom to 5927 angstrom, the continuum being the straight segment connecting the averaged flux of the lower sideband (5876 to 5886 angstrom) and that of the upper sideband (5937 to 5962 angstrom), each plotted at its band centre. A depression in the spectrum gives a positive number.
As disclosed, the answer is 4.09 angstrom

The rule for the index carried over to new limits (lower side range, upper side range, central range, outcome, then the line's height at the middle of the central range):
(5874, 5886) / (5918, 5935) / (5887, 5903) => 5.4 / 1.89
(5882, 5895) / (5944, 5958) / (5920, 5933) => -1.5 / 1.66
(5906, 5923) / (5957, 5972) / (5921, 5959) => 0.5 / 1.93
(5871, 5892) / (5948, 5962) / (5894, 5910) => 1.2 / 1.75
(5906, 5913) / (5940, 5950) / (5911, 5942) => -0.3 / 1.92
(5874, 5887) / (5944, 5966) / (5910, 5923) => -0.5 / 1.89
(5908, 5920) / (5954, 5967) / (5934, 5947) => -0.6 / 1.92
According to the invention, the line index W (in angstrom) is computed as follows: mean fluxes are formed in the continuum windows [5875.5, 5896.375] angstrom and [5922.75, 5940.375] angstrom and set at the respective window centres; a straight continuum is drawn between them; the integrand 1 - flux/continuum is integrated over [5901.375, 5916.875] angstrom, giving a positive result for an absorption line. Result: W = -2.1 angstrom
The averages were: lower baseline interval 1.48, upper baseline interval 1.91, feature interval 1.93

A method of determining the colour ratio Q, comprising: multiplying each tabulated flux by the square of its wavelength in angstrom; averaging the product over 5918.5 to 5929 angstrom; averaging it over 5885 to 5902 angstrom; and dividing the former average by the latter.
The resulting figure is 1.48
